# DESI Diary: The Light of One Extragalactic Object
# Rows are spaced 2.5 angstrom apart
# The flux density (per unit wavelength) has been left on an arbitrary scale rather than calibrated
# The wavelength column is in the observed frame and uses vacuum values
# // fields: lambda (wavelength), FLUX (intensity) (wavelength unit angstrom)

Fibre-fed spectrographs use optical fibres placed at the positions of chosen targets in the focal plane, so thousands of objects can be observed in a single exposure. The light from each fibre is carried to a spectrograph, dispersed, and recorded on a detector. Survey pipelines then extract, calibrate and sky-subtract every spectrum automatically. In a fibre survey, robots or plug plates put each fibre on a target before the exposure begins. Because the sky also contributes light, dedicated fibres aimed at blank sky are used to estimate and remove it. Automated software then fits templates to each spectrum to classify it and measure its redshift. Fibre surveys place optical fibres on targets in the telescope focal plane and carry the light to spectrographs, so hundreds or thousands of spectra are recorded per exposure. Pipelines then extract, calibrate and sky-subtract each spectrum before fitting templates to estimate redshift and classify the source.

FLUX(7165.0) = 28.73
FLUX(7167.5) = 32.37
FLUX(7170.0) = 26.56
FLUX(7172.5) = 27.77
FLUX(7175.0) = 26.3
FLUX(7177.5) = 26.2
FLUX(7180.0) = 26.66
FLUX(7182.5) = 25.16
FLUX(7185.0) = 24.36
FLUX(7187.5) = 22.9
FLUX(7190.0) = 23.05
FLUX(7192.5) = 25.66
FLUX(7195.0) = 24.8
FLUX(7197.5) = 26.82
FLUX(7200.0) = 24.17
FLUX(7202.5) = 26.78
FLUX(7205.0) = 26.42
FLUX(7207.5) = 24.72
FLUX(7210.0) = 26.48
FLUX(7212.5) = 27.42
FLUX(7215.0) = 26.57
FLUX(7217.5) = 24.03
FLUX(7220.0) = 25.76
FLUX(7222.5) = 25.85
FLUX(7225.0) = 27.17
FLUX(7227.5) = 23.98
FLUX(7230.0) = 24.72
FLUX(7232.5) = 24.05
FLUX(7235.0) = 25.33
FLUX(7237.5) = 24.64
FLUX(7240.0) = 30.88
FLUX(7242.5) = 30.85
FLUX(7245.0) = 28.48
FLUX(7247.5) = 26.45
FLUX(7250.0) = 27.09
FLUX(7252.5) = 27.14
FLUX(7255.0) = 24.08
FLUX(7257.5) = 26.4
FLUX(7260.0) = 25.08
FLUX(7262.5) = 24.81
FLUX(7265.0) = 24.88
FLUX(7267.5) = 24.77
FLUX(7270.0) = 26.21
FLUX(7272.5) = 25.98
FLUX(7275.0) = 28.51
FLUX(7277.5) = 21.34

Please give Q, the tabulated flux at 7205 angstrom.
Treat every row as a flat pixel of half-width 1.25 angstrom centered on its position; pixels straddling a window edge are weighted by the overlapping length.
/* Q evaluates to 26.42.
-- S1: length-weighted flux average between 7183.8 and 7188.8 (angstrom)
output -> 23.6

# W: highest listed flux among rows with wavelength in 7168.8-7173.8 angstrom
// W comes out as 27.77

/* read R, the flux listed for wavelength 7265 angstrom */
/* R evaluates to 24.88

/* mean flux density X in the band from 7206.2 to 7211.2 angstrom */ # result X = 25.6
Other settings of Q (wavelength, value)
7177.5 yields 26.2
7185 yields 24.36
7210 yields 26.48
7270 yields 26.21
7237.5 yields 24.64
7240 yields 30.88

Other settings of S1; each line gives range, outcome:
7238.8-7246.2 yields 30.1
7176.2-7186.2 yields 25.6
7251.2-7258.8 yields 25.9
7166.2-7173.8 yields 28.9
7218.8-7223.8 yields 25.8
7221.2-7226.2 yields 26.5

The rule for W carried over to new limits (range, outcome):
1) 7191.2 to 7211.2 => 26.82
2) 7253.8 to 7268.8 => 26.4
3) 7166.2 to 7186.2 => 32.37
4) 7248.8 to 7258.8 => 27.14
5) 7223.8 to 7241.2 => 30.88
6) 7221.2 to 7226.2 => 27.17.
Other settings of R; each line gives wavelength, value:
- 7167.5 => 32.37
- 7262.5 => 24.81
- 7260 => 25.08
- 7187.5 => 22.9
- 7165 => 28.73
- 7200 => 24.17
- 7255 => 24.08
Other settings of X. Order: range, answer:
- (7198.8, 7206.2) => 25.8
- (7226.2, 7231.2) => 24.4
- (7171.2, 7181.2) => 26.7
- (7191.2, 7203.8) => 25.6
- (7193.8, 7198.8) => 25.8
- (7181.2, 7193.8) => 24.2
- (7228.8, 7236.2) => 24.7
